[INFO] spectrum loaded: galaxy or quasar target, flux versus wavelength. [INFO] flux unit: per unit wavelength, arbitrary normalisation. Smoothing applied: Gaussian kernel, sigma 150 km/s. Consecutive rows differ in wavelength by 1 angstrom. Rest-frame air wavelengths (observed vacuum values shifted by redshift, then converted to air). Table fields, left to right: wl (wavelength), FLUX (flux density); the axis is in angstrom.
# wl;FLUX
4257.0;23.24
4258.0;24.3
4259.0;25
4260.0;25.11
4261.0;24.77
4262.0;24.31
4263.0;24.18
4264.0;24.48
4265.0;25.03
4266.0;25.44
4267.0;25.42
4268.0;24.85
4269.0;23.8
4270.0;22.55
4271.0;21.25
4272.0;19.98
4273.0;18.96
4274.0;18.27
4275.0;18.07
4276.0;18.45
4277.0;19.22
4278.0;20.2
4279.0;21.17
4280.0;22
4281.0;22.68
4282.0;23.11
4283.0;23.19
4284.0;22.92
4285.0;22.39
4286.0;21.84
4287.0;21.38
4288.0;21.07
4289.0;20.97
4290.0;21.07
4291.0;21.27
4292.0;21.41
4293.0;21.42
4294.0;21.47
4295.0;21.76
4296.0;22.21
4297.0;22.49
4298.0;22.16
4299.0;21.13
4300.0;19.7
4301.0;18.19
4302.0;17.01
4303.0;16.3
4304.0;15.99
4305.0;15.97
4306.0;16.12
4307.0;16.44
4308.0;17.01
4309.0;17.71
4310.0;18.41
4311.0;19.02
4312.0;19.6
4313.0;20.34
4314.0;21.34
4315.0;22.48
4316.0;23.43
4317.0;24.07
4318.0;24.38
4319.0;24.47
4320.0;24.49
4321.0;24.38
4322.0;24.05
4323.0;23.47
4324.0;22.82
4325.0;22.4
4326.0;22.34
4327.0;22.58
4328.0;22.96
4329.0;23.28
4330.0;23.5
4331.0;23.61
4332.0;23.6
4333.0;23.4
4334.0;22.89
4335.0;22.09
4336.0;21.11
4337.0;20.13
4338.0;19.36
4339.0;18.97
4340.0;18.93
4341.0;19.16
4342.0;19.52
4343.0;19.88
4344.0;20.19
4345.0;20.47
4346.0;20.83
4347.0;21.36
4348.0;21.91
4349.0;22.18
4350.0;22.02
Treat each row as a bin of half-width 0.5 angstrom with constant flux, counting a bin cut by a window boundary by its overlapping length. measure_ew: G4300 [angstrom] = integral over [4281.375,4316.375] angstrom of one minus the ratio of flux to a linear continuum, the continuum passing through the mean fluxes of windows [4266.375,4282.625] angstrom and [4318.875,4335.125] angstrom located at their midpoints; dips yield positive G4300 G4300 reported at 3.1 angstrom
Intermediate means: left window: 21.3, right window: 23.3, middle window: 20.2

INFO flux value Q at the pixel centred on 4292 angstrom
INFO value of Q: 21.41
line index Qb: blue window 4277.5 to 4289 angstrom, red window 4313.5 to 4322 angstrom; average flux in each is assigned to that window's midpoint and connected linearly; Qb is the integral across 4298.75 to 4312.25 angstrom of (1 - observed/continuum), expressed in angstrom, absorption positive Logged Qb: 3.2 angstrom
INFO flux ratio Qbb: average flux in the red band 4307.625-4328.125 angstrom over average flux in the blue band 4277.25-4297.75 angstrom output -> 1.0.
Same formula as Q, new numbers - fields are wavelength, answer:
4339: 18.97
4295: 21.76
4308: 17.01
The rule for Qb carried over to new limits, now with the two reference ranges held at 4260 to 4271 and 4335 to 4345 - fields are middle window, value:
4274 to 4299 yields 1.87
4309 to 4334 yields -1.96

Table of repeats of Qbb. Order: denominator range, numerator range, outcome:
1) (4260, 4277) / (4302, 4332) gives 0.94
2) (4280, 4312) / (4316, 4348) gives 1.10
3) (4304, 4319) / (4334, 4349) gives 1.03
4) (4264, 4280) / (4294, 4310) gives 0.87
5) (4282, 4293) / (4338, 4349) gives 0.93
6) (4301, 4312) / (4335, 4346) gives 1.16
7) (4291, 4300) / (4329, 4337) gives 1.05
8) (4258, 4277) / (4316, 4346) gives 0.98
